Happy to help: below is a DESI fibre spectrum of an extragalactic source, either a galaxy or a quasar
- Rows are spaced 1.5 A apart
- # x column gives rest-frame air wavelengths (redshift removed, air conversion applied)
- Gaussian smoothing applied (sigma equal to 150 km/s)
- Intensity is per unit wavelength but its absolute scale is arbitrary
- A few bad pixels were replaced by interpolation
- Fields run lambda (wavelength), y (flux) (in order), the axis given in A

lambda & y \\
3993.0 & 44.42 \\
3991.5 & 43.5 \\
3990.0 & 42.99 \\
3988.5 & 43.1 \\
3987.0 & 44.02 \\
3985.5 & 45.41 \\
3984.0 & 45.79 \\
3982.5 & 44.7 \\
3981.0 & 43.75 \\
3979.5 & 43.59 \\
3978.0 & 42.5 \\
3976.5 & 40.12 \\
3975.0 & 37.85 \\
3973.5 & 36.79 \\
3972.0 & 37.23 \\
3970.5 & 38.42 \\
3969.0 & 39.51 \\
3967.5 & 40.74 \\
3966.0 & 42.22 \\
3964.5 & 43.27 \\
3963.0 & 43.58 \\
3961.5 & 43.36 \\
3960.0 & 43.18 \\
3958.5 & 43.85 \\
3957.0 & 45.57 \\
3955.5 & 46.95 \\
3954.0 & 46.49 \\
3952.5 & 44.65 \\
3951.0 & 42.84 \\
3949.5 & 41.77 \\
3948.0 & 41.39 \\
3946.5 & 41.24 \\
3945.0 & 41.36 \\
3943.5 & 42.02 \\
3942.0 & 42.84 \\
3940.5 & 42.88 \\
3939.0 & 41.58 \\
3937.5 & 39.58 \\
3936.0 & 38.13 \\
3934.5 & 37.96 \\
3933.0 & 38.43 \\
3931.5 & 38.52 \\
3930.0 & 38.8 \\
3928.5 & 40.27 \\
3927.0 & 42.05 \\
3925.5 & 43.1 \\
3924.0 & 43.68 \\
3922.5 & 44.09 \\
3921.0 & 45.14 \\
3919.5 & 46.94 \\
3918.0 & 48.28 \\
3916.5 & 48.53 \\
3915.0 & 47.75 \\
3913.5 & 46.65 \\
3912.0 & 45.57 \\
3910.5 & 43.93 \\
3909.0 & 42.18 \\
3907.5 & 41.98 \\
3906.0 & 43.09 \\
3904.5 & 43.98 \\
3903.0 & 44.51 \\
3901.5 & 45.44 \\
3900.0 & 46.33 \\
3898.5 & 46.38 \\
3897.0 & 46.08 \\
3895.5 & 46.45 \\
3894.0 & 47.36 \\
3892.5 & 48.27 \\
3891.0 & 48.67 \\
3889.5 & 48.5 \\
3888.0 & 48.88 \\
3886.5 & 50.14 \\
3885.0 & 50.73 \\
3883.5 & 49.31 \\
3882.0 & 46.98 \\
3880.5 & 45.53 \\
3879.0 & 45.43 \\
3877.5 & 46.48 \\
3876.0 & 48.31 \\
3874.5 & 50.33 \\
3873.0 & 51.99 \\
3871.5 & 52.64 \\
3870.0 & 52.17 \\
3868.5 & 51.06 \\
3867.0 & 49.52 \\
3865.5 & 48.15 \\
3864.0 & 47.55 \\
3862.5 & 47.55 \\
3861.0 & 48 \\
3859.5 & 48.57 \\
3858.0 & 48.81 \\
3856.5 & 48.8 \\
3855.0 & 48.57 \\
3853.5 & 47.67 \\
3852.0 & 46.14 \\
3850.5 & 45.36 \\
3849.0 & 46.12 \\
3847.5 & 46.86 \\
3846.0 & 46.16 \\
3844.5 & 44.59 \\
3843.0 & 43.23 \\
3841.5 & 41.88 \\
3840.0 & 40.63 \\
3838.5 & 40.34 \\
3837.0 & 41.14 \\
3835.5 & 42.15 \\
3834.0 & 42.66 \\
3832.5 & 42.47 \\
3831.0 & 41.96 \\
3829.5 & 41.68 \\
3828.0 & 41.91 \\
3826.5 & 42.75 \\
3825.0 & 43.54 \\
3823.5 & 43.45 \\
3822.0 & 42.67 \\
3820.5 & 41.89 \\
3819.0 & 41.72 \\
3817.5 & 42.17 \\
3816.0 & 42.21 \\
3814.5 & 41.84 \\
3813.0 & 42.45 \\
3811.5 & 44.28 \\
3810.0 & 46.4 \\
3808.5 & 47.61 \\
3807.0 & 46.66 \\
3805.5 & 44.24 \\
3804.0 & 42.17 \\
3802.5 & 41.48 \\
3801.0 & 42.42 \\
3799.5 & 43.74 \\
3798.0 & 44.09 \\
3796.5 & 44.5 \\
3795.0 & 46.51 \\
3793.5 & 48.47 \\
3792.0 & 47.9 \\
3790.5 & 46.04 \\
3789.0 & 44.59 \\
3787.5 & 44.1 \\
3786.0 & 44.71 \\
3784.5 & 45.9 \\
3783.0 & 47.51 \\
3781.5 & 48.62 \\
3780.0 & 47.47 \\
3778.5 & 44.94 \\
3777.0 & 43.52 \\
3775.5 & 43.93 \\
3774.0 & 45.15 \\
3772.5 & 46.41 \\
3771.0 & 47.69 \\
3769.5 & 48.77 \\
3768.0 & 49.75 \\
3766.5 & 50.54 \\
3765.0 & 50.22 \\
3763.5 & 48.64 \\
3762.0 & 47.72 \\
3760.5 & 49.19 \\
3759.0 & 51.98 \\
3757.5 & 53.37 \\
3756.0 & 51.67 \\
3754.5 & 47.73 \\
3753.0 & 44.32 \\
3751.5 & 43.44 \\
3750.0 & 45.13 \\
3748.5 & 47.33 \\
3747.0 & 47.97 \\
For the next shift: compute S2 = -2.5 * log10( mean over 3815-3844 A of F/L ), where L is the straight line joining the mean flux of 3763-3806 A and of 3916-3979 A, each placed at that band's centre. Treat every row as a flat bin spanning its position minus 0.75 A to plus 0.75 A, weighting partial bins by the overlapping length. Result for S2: 0.07 mag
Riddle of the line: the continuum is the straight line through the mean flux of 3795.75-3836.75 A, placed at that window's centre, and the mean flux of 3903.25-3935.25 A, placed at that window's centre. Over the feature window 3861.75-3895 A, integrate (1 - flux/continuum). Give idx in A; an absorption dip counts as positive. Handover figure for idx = -4.3 A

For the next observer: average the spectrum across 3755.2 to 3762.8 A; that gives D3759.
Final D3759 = 50.8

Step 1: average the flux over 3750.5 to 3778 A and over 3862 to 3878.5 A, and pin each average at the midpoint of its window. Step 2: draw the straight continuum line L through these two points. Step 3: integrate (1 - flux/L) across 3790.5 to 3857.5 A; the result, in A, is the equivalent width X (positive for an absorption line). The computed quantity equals 6.6 A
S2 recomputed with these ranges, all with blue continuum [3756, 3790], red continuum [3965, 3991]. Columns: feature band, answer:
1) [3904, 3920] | -0.04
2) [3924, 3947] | 0.06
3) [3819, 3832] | 0.09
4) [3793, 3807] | 0.06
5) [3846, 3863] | -0.05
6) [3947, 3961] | -0.04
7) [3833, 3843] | 0.10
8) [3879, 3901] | -0.08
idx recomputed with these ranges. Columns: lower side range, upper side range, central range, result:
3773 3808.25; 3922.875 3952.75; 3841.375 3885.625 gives -4.83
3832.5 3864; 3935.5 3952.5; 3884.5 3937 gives -2.21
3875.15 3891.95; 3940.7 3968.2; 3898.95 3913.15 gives 0.71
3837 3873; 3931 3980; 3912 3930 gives -0.61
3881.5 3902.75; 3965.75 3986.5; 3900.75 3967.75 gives 2.06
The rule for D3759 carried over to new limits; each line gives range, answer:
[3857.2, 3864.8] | 48.1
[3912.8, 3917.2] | 47.6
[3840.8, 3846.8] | 44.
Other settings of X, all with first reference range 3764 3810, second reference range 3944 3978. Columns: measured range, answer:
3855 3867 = -1.1 A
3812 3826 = 0.9 A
